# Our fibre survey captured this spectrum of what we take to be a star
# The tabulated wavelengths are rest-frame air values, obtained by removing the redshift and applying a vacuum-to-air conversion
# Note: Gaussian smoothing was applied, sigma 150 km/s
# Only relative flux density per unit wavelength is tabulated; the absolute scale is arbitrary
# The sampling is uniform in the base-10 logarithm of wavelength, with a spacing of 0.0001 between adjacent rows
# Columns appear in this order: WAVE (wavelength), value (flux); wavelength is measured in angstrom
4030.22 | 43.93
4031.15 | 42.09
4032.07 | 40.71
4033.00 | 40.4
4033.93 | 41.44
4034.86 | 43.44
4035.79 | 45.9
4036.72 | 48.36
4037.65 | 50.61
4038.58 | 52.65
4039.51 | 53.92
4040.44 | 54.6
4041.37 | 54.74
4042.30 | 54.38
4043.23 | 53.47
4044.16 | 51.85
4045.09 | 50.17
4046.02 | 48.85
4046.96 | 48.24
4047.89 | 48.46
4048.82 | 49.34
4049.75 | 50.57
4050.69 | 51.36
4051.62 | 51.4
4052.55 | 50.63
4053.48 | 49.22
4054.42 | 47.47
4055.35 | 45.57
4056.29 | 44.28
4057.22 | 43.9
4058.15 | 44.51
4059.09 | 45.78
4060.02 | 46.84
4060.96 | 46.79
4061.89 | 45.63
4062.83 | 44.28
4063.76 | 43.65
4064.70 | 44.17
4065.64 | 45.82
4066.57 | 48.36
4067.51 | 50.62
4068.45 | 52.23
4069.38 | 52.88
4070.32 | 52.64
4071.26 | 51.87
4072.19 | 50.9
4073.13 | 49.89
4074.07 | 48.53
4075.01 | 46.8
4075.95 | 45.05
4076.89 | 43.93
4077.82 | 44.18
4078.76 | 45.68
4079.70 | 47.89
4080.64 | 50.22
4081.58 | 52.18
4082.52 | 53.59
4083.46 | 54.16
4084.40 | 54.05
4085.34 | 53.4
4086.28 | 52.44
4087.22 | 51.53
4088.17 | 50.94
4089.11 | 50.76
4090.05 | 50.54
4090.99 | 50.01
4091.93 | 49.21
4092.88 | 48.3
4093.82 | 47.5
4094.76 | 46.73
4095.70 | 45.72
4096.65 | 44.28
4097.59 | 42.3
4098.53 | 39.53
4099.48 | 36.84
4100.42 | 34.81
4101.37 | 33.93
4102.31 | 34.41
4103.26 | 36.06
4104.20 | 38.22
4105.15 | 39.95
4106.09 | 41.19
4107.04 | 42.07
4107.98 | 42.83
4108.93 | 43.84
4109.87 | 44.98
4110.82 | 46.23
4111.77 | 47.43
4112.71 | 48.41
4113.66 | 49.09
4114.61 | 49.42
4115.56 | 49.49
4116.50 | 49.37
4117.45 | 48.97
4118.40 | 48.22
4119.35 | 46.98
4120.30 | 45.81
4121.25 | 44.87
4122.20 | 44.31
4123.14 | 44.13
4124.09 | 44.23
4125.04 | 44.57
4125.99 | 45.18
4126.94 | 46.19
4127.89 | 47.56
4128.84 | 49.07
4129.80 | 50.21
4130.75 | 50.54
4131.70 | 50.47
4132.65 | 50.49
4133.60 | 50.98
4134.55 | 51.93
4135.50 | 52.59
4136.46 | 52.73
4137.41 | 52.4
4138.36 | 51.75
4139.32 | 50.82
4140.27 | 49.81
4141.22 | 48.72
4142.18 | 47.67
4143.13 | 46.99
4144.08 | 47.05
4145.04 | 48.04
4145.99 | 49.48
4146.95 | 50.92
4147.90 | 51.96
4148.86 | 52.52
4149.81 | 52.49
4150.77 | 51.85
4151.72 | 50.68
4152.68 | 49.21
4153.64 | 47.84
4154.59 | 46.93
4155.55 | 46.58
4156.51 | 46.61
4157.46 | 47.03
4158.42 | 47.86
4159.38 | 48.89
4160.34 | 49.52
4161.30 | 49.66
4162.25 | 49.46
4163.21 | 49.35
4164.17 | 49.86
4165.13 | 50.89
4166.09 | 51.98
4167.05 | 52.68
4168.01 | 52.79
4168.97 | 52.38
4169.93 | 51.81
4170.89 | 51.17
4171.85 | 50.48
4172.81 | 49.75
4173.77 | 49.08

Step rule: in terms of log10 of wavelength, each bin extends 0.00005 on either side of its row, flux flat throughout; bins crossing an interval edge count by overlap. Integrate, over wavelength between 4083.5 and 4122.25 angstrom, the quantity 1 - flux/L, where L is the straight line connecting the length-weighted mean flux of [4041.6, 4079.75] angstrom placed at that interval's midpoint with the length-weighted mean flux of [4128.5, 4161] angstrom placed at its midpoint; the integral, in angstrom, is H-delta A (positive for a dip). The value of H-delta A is 2.71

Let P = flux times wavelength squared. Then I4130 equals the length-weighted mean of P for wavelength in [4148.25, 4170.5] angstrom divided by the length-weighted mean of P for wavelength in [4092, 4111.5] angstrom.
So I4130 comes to 1.23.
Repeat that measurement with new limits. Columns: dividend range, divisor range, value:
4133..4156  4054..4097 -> 1.07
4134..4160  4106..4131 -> 1.08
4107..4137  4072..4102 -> 1.03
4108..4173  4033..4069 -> 1.06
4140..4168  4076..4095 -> 1.03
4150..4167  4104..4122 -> 1.10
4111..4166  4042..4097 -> 1.03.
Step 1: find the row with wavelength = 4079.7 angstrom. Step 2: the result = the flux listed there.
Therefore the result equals 47.89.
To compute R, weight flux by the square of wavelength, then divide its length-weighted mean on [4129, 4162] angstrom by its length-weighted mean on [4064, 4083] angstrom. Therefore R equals 1.1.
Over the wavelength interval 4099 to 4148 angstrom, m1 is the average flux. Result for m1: 46.4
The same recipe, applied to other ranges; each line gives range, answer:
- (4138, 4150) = 49.8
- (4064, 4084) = 49.1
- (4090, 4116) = 43.6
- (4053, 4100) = 47.9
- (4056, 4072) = 47.4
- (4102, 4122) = 44.7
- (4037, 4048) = 51.9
